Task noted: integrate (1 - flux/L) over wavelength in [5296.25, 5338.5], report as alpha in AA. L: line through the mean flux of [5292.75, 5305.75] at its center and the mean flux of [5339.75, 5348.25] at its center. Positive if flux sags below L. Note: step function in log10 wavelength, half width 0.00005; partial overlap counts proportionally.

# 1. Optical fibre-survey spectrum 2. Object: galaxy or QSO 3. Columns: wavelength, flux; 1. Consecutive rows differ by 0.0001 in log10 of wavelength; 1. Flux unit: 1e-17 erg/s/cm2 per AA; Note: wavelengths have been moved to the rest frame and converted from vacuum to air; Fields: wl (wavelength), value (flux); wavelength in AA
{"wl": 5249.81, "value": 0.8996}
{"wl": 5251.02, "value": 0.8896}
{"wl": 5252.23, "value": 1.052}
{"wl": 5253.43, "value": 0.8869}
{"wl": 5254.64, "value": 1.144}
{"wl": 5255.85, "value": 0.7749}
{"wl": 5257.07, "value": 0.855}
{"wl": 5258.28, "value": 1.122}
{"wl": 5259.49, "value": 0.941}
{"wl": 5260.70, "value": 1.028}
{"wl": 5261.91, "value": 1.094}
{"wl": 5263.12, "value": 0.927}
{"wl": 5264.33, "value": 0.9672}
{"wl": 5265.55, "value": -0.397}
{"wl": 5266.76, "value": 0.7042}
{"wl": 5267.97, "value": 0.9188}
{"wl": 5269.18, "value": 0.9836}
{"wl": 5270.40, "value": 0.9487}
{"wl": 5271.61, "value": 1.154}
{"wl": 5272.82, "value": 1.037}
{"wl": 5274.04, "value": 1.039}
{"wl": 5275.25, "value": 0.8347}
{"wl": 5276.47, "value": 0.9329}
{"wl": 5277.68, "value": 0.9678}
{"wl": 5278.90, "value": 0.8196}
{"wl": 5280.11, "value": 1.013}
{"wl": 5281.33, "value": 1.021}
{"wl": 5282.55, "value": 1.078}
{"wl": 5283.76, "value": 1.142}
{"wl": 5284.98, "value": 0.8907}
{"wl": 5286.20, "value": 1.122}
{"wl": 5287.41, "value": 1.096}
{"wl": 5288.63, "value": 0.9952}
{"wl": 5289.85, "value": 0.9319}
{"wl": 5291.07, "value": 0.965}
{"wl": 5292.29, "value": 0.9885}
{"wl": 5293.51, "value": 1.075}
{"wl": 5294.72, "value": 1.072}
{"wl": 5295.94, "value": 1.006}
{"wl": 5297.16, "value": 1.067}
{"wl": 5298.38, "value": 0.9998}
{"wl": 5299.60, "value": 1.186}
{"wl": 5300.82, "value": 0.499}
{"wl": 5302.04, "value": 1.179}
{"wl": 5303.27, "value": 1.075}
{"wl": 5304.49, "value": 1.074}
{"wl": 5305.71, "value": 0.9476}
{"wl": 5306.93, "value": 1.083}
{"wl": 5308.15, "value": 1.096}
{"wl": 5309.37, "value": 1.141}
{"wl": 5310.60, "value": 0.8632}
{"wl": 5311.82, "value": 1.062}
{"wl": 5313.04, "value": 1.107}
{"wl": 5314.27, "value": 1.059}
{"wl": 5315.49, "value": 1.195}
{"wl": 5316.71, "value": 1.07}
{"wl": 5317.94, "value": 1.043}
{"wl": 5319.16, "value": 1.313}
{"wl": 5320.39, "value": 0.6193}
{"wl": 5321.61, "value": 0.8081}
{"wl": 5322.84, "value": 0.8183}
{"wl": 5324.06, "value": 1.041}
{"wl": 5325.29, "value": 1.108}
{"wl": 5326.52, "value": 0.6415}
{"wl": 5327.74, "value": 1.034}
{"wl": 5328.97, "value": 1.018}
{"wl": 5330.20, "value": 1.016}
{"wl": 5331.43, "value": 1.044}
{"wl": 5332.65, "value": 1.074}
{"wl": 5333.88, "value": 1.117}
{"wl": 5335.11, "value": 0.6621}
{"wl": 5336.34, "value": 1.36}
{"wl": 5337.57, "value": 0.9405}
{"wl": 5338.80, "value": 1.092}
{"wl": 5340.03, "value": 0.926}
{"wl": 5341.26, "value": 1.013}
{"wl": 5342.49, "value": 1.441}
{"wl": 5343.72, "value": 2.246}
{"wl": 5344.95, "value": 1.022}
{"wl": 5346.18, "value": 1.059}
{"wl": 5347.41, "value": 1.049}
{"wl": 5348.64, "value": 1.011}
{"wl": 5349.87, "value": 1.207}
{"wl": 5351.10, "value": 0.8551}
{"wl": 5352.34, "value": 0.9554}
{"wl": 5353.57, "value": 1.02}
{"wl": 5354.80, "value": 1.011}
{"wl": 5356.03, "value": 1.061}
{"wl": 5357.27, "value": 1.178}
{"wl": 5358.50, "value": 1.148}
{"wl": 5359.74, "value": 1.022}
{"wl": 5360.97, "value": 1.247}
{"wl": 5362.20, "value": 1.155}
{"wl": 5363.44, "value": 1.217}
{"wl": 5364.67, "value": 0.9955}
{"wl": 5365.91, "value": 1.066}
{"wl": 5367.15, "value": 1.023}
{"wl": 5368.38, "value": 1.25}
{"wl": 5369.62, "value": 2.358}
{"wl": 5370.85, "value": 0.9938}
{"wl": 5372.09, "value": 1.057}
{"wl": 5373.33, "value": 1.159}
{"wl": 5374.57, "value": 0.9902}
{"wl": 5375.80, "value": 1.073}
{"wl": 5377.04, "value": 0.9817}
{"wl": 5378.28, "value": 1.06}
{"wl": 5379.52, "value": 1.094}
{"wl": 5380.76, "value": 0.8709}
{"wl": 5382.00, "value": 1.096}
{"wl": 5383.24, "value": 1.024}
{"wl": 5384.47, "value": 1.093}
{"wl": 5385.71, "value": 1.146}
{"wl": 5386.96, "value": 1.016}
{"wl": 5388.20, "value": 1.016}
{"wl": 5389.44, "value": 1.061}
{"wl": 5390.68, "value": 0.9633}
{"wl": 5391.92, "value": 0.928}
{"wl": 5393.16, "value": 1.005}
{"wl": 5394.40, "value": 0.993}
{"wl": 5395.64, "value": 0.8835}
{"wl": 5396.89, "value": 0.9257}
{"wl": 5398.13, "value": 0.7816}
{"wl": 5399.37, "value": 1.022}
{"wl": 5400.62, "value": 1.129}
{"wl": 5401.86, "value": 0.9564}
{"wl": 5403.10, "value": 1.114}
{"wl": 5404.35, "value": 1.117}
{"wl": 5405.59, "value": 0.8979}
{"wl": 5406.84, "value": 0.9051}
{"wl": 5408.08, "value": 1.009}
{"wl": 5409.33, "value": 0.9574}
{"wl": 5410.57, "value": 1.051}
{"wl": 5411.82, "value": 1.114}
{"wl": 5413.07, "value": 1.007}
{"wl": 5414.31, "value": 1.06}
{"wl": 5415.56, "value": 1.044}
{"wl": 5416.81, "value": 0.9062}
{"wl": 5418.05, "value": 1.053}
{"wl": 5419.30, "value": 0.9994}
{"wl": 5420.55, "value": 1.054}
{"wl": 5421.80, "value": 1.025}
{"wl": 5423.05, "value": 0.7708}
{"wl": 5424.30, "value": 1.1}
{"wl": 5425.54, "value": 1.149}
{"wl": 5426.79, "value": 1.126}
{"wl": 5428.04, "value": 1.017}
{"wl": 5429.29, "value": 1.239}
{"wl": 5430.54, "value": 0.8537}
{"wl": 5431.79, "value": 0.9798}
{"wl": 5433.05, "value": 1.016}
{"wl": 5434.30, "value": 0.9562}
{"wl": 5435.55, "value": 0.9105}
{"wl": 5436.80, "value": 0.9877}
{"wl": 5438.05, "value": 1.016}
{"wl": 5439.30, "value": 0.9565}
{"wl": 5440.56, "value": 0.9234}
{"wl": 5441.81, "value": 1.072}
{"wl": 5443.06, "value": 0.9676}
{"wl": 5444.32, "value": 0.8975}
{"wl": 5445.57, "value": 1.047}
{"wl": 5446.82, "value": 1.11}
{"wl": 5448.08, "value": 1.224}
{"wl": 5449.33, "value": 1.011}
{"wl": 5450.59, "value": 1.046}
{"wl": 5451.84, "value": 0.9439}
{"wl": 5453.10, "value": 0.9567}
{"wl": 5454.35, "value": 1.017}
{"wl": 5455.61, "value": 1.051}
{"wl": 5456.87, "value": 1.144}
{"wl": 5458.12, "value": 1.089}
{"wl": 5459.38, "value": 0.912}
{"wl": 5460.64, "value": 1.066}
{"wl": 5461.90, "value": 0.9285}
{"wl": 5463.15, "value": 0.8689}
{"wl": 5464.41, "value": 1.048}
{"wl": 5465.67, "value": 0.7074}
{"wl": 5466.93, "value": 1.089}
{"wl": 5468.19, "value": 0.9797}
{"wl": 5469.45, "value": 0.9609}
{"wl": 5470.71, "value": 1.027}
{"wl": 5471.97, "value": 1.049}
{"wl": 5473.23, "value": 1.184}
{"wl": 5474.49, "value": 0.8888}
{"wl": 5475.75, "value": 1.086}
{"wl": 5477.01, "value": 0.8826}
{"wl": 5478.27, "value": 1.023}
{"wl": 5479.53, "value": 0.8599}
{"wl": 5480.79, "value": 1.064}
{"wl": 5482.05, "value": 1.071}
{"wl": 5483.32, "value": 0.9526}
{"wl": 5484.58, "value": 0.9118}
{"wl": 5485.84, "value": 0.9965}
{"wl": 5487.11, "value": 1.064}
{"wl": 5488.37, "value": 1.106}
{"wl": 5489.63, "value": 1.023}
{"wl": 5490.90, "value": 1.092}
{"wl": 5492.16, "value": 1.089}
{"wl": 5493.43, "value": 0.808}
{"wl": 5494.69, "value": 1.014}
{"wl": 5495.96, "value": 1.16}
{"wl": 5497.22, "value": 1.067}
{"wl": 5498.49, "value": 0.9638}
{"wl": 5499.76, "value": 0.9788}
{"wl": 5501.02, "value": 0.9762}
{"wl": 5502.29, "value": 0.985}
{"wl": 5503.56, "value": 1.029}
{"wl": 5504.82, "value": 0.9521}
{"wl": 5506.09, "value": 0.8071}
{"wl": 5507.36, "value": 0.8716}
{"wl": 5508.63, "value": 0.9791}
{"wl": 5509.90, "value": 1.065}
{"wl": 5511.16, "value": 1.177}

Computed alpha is 3.81 AA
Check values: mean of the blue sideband 1.02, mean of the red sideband 1.26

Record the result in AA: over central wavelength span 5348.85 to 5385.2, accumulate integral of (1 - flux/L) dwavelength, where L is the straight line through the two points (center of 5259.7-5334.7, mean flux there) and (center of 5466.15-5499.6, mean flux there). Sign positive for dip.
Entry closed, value -4.4 AA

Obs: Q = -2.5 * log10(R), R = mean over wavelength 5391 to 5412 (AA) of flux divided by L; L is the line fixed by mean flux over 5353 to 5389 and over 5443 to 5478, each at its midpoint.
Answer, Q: 0.10 mag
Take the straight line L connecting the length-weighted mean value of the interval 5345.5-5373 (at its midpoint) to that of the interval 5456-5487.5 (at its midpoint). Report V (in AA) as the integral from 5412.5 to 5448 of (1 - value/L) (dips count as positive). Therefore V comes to 1.1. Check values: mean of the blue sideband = 1.13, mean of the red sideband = 0.994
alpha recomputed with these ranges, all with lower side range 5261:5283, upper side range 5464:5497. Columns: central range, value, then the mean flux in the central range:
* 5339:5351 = -3.4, 1.2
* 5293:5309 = -2.1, 1.03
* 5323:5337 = -1.2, 1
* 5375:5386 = -1.1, 1.05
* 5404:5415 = -0.5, 1.01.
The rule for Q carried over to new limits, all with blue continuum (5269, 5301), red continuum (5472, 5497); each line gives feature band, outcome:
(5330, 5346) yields -0.15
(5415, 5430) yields -0.03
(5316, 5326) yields 0.03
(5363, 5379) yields -0.16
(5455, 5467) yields 0.03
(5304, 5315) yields -0.05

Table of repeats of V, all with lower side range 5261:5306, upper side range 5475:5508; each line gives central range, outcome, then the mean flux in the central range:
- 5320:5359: -3.46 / 1.05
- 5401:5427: -1.05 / 1.02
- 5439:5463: -0.75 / 1.02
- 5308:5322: -1.03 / 1.03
